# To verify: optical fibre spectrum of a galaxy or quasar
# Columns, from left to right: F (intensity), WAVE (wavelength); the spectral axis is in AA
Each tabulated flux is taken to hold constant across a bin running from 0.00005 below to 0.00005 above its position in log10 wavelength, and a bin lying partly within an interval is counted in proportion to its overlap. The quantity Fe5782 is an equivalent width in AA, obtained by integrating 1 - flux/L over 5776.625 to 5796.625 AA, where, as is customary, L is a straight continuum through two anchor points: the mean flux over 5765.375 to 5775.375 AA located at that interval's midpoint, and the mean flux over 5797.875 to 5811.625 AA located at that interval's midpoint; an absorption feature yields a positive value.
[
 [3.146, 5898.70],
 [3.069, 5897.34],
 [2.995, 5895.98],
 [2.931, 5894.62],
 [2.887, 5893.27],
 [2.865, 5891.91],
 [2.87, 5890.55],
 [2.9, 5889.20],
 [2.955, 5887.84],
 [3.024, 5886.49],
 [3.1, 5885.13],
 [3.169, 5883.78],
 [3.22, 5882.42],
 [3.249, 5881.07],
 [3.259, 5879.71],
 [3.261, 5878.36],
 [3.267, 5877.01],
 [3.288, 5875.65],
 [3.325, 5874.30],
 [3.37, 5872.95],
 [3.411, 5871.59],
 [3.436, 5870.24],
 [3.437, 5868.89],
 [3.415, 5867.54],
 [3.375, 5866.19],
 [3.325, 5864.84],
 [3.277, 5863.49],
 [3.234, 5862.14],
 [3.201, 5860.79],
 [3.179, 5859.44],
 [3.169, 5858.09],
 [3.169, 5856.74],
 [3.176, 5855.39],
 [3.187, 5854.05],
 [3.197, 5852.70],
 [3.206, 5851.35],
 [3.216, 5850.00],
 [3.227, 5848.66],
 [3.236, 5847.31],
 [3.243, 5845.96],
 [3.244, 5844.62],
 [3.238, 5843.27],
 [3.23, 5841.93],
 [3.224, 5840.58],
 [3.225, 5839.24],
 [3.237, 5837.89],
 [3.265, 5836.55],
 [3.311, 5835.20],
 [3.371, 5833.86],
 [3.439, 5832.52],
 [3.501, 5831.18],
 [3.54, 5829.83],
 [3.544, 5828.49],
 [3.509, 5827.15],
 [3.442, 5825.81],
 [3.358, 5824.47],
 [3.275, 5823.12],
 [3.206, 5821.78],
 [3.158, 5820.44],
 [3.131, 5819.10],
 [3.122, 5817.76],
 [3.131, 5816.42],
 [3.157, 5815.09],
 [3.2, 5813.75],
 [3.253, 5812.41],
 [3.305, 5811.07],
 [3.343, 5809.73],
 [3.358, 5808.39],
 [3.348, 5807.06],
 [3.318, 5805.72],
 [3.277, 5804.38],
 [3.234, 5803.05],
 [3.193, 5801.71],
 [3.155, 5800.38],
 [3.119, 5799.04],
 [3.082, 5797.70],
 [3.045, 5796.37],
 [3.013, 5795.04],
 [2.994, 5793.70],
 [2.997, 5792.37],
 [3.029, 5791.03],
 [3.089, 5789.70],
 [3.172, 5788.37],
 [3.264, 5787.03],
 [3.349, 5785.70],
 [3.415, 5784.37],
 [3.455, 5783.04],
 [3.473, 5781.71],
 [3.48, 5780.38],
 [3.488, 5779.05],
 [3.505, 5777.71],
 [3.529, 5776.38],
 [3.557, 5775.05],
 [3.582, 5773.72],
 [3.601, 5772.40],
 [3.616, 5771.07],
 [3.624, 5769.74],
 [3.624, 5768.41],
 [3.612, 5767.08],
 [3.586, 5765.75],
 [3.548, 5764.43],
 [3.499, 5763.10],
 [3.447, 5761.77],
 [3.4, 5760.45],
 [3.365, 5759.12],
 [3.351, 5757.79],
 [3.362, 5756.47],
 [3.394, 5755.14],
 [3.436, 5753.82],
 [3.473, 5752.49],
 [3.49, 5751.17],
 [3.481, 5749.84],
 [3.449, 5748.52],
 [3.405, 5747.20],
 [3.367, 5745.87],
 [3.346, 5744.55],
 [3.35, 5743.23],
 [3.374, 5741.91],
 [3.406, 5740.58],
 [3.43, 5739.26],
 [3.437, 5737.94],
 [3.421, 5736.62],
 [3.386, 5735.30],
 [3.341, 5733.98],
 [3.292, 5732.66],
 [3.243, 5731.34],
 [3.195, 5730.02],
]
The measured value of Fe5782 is 1.05 AA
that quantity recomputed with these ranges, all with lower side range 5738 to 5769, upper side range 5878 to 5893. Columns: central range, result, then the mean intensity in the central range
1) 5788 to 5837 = 0.46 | 3.24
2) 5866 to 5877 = -0.94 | 3.37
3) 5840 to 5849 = -0.14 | 3.23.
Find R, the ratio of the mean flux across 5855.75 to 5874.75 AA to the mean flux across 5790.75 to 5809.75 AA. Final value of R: 1.0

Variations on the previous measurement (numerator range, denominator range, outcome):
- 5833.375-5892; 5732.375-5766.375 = 0.94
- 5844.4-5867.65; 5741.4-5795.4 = 0.95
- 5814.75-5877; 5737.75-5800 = 0.97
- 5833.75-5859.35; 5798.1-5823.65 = 1.00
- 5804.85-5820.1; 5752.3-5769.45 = 0.93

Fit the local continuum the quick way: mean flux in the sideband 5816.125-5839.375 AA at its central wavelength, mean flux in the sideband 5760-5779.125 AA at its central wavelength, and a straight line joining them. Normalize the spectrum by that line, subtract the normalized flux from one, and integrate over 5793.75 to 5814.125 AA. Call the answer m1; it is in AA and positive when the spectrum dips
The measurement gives 1.23 AA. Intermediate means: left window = 3.55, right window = 3.32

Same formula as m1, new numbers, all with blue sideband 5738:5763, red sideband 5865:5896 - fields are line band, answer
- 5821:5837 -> -0.6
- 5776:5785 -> -0.3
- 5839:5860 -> 0.2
